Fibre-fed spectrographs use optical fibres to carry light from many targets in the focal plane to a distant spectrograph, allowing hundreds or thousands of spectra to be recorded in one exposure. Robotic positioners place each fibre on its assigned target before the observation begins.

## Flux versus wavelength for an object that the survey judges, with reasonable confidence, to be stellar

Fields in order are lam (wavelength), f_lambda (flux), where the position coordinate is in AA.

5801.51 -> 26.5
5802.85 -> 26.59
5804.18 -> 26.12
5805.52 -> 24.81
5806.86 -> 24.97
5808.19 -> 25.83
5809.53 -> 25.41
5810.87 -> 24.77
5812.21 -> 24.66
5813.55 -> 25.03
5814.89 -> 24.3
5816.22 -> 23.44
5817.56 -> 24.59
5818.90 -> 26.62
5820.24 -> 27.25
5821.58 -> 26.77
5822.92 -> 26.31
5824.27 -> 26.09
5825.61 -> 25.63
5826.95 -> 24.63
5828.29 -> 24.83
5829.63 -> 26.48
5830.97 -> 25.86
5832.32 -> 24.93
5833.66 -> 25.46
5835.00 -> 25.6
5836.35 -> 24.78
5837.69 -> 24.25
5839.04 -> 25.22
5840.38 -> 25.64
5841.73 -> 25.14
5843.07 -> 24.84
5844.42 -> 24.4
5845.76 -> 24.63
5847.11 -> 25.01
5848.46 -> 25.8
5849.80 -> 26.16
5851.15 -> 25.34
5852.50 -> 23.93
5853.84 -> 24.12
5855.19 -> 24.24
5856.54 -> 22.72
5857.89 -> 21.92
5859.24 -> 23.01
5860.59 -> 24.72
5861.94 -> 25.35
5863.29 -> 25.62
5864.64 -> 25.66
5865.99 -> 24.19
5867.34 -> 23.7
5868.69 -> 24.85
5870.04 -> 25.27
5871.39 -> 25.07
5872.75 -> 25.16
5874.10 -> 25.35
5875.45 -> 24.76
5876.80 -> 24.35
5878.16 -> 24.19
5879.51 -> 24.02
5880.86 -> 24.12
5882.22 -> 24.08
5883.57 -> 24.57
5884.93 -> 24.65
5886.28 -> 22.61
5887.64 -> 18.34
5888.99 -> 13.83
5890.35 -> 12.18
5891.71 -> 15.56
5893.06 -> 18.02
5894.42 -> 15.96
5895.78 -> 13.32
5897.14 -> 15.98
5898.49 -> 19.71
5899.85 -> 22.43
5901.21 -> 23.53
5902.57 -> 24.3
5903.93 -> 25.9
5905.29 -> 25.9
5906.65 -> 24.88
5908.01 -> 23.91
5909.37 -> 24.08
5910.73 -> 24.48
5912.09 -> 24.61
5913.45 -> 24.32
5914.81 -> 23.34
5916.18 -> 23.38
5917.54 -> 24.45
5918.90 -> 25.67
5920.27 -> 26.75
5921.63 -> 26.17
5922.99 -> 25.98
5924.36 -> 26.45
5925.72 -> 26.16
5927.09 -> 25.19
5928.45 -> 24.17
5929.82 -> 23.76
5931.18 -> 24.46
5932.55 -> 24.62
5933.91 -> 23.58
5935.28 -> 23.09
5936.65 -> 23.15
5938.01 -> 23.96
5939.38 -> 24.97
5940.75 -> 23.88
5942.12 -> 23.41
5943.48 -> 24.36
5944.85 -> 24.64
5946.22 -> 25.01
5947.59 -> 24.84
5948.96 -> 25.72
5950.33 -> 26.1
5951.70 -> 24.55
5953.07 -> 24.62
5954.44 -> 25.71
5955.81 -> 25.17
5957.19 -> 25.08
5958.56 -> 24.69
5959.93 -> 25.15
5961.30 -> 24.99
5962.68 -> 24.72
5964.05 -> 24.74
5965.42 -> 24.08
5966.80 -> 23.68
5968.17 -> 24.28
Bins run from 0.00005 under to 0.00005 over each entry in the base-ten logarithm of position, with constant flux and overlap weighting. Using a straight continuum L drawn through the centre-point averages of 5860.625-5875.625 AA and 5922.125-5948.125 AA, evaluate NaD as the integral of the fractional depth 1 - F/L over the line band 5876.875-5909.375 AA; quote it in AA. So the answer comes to 4.9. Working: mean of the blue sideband 25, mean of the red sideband 24.5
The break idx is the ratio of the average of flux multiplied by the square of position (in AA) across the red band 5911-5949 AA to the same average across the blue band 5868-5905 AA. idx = 1.16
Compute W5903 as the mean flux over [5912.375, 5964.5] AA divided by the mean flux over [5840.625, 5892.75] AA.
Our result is 1.1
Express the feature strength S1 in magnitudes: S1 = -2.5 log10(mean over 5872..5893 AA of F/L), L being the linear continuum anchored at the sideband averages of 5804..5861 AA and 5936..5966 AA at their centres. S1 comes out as 0.15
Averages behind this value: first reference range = 25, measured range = 21.7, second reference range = 24.7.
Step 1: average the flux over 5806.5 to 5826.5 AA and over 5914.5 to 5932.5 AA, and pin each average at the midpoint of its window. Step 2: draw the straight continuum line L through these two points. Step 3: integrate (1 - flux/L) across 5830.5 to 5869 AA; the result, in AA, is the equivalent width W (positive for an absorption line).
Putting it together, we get 0.9 AA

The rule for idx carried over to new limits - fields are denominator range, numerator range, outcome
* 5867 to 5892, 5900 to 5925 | 1.11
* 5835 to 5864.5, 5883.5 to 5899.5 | 0.73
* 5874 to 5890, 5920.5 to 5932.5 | 1.14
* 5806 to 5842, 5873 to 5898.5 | 0.82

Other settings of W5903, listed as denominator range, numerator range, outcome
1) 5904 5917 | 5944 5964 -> 1.03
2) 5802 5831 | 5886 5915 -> 0.81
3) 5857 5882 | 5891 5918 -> 0.89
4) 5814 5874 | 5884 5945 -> 0.91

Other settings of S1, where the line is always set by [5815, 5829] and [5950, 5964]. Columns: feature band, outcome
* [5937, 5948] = 0.03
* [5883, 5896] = 0.37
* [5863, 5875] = 0.02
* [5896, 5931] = 0.05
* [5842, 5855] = 0.02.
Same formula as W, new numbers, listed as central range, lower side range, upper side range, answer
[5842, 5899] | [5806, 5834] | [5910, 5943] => 5.4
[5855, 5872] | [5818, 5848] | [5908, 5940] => 0.6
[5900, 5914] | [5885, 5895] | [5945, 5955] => -3.7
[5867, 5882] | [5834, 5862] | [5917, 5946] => 0.0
